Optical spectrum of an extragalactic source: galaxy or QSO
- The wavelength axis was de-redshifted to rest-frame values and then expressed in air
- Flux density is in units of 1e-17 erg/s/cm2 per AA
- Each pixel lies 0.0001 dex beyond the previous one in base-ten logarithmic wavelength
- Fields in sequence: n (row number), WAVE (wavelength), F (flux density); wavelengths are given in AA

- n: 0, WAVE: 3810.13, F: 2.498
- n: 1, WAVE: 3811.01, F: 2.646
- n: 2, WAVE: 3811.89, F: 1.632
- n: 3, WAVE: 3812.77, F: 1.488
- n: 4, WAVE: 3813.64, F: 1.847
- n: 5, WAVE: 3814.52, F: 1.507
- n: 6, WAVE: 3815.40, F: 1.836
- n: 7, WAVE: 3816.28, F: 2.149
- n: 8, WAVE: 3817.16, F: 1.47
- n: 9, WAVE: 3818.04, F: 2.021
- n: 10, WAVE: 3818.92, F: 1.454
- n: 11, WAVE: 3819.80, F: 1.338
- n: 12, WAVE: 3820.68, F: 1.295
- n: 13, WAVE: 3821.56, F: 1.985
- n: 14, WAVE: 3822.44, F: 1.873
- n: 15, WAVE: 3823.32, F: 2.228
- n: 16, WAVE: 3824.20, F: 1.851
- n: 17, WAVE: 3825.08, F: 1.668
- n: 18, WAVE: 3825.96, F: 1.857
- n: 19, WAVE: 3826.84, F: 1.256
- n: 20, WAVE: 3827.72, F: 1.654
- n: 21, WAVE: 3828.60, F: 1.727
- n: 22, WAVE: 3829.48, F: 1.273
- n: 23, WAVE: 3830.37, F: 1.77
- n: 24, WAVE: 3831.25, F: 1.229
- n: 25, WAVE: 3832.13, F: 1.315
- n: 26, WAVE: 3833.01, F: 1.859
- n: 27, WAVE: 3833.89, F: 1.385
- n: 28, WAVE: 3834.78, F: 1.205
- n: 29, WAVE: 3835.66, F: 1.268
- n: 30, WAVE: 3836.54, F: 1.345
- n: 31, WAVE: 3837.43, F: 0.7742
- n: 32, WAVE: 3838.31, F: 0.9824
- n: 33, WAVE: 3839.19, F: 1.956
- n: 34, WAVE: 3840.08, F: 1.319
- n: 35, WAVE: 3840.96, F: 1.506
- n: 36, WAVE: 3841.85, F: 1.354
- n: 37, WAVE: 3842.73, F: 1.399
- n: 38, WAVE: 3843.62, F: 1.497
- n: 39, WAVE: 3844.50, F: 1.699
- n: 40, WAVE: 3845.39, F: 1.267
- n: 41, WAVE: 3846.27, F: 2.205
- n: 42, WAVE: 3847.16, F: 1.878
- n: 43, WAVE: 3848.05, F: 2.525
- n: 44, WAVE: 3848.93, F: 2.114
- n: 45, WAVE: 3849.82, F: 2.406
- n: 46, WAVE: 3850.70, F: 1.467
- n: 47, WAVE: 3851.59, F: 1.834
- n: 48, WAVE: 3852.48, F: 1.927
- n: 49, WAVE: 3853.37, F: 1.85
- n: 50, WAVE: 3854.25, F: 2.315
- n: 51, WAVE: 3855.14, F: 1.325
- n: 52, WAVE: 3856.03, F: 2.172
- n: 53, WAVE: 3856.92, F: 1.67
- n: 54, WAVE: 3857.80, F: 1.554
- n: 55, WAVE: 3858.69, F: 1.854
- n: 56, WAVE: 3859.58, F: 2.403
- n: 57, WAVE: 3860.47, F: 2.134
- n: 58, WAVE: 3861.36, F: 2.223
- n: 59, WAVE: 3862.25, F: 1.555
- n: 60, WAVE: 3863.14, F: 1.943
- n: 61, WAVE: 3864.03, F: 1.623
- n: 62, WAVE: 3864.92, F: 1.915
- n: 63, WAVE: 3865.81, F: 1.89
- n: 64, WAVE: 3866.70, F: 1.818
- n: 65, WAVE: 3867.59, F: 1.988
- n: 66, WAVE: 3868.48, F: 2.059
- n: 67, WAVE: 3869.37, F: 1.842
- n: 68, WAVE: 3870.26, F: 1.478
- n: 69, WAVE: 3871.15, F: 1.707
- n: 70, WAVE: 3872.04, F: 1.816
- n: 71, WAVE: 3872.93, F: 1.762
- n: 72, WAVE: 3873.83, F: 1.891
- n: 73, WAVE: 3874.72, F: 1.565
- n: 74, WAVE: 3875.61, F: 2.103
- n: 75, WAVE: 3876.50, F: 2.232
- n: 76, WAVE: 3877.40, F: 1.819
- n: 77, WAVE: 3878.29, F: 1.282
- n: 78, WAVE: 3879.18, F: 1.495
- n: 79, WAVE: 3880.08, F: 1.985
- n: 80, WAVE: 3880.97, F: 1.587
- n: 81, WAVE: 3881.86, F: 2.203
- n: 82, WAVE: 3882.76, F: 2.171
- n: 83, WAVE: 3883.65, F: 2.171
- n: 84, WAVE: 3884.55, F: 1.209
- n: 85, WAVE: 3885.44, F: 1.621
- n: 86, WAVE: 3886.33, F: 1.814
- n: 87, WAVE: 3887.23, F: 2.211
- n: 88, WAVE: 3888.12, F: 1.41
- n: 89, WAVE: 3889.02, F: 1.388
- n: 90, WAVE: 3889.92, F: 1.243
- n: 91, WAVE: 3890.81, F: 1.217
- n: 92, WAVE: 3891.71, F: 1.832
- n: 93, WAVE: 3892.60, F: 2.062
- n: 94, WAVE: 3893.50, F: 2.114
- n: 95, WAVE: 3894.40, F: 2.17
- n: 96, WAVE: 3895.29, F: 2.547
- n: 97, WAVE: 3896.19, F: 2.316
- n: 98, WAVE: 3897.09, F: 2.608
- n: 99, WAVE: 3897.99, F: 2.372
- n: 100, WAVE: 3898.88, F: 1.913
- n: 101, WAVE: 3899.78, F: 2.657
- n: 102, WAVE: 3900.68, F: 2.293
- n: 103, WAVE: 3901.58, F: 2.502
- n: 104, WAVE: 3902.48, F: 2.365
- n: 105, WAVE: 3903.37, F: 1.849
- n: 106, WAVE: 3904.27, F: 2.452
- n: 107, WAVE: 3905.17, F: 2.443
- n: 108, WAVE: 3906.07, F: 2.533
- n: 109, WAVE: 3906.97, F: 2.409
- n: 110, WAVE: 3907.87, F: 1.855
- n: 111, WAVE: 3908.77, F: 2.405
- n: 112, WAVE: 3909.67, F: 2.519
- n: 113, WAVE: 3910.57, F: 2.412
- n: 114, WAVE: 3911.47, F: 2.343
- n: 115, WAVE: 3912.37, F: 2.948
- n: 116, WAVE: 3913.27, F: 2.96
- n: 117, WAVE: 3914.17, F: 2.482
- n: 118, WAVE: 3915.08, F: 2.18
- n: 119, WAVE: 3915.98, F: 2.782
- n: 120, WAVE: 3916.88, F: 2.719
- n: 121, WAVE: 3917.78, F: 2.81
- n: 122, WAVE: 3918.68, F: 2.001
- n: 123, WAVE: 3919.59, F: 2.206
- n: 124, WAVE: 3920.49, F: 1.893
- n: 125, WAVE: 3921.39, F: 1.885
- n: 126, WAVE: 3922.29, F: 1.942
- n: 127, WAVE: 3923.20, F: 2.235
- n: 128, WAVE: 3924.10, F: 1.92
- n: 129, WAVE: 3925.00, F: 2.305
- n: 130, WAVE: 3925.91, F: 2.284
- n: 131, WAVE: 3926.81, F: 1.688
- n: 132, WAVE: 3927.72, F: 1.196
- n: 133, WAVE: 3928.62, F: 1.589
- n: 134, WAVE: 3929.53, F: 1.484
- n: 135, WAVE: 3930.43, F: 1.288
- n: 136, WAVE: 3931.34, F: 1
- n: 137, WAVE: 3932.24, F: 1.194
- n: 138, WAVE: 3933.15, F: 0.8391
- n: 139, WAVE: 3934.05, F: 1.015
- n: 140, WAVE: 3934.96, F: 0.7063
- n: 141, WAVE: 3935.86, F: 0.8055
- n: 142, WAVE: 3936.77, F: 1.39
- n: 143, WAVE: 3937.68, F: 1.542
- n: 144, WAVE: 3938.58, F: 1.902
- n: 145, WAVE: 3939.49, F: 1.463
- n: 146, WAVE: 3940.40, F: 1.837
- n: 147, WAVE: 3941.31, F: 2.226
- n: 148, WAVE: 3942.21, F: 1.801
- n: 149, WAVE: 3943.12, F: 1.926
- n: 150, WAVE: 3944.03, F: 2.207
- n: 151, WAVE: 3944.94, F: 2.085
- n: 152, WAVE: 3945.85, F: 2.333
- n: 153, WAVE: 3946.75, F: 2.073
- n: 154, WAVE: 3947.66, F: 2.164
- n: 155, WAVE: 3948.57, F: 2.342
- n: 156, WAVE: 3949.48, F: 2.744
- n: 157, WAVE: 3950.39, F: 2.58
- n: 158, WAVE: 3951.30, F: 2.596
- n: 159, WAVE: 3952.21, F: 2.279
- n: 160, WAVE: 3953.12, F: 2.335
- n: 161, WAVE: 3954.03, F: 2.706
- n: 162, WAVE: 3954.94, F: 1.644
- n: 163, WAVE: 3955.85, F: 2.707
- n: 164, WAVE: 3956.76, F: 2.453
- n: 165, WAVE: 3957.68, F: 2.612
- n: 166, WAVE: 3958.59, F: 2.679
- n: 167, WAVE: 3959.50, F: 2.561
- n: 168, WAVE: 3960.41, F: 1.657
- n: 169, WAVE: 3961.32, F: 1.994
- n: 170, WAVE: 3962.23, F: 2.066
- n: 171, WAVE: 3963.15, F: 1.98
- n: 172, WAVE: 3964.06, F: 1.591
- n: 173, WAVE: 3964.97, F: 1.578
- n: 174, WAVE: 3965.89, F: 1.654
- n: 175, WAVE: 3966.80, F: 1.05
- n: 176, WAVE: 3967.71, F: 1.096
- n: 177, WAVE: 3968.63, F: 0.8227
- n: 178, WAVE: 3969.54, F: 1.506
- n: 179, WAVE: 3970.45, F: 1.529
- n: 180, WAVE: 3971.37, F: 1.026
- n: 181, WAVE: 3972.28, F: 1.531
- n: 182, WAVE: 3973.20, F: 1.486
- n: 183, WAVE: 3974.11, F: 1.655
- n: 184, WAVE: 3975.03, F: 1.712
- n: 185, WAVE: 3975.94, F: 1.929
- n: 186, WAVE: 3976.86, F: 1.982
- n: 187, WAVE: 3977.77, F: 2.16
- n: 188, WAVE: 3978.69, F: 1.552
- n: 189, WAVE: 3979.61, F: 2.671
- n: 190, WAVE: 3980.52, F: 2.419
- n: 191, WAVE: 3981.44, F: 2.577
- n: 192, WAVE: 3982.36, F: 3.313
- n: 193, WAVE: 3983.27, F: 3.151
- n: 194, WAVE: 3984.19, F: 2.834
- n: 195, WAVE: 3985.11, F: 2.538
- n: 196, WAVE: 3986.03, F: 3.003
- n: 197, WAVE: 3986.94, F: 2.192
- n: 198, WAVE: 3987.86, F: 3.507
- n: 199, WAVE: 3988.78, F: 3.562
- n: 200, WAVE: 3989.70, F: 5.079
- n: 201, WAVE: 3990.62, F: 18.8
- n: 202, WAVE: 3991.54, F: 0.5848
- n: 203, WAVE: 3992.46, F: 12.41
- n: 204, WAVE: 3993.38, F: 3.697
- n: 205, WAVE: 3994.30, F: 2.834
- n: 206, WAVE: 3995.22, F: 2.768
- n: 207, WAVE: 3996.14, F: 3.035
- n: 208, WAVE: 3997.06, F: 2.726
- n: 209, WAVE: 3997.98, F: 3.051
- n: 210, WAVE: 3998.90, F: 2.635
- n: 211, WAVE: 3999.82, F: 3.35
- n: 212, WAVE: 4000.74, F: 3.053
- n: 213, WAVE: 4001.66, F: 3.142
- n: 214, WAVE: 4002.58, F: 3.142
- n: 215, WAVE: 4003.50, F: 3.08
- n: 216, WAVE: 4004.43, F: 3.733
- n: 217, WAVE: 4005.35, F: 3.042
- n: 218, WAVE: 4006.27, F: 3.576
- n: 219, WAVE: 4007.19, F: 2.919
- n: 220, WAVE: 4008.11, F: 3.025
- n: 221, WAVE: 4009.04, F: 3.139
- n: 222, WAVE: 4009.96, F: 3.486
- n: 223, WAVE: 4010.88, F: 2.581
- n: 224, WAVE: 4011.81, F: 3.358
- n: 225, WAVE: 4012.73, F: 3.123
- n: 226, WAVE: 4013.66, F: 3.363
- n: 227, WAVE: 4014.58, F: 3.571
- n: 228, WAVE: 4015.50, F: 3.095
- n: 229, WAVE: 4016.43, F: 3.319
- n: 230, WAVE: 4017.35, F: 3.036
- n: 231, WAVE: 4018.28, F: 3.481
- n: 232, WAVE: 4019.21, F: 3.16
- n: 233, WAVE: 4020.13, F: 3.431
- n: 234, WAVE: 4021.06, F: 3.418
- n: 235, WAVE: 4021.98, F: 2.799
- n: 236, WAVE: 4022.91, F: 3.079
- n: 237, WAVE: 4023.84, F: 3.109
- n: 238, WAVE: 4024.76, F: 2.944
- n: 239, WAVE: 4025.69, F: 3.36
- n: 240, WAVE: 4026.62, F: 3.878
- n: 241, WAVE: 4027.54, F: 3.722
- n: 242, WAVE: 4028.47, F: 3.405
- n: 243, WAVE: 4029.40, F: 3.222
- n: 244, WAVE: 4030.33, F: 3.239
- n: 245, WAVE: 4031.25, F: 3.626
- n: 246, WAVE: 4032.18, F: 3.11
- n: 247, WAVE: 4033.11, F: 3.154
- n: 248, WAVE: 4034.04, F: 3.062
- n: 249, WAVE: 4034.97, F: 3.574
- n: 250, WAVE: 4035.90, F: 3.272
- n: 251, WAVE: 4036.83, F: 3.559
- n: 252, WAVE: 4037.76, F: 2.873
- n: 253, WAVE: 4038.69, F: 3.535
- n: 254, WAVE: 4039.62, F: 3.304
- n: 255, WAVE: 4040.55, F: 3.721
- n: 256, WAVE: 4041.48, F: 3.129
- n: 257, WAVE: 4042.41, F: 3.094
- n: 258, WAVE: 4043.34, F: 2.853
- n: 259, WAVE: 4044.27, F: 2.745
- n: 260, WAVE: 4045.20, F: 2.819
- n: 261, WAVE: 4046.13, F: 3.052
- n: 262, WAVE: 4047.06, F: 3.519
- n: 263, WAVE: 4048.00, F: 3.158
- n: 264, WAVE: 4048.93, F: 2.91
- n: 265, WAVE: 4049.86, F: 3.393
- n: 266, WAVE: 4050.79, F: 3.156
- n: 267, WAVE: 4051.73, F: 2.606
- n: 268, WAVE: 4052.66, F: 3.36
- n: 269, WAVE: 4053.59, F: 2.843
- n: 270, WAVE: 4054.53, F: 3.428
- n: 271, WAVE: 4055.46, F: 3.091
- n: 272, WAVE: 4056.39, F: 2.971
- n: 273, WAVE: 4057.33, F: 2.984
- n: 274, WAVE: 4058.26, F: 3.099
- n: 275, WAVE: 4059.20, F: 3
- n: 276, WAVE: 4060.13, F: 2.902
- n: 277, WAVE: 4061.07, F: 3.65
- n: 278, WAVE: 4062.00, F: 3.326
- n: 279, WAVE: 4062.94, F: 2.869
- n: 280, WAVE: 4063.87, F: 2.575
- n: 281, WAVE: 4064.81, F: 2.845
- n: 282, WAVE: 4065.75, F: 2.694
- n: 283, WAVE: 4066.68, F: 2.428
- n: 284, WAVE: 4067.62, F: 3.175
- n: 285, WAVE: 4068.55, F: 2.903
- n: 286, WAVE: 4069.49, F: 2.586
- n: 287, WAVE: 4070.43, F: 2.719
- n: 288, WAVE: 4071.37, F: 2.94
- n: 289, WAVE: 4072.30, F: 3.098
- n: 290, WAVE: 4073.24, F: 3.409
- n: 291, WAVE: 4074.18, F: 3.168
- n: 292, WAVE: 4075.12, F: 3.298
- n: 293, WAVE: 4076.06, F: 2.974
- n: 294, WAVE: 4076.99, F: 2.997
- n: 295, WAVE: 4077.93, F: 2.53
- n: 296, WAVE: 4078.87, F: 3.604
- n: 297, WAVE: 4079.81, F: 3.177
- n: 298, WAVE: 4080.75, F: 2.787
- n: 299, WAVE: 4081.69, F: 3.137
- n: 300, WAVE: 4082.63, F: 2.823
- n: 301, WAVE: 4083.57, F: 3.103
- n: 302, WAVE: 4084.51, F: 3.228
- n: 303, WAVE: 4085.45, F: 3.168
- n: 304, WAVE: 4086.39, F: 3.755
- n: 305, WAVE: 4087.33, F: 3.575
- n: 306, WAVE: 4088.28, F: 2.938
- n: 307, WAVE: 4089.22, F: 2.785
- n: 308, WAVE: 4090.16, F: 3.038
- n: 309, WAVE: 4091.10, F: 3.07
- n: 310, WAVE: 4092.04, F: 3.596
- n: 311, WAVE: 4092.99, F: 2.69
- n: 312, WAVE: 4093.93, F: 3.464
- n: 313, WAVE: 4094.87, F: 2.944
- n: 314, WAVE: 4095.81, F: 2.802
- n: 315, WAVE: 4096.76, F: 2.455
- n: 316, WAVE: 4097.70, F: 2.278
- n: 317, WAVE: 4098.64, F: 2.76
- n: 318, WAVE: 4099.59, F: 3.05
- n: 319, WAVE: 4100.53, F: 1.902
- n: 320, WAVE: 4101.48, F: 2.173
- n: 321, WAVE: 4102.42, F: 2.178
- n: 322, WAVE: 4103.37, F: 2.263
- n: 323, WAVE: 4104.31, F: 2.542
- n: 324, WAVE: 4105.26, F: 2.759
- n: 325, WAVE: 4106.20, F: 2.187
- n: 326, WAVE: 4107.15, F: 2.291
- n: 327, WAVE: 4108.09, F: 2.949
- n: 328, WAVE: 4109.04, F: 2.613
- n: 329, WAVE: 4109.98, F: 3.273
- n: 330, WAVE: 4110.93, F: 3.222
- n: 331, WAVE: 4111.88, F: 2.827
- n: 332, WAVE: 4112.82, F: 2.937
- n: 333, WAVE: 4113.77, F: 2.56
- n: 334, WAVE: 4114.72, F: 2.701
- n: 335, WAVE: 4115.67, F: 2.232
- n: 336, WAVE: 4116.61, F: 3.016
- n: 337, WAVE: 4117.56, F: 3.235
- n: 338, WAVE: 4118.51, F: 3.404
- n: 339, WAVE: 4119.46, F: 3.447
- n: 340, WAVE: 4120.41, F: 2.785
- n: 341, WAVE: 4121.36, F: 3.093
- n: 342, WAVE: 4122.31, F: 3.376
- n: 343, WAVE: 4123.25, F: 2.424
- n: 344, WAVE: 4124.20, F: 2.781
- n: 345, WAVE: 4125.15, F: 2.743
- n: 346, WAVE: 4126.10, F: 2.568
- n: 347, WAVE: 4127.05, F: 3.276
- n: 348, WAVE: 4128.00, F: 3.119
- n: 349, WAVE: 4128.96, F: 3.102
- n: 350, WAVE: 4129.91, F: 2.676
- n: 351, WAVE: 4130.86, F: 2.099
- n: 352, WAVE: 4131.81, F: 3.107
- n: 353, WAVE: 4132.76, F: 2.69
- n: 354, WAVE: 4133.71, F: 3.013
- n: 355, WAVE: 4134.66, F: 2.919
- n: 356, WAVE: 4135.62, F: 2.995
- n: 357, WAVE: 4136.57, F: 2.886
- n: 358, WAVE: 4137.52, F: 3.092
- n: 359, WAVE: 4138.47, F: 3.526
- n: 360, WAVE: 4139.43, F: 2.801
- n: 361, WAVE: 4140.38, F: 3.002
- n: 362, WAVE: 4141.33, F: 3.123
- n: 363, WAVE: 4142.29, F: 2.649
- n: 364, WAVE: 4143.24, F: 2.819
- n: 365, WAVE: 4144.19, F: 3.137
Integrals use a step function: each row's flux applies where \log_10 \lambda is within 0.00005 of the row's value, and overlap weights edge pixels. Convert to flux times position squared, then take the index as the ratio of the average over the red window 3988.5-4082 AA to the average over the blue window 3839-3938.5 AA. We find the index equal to 1.90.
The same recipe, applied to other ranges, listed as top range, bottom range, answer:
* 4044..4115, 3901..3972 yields 1.58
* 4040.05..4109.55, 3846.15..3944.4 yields 1.66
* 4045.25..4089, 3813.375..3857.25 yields 2.07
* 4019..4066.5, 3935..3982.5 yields 1.69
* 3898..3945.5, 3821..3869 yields 1.20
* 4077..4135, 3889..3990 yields 1.49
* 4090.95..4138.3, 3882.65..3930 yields 1.47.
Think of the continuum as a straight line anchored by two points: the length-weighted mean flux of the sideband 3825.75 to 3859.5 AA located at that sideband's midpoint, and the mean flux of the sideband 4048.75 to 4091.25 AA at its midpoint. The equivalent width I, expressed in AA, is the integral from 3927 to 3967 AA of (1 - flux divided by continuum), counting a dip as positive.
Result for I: 7.5 AA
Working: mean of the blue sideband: 1.64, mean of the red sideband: 3.05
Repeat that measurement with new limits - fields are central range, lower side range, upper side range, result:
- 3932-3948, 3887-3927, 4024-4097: 5.1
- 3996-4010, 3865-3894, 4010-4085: -1.8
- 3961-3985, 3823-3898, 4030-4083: 6.1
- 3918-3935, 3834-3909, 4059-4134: 3.7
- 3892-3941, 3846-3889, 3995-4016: 5.6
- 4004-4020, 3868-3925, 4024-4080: -2.1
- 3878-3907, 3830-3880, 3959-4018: 1.0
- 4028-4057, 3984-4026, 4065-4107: 1.0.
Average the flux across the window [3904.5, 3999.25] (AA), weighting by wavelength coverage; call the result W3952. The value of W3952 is 2.4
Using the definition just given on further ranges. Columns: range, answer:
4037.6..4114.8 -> 2.96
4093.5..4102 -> 2.64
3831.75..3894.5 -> 1.75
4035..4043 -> 3.32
